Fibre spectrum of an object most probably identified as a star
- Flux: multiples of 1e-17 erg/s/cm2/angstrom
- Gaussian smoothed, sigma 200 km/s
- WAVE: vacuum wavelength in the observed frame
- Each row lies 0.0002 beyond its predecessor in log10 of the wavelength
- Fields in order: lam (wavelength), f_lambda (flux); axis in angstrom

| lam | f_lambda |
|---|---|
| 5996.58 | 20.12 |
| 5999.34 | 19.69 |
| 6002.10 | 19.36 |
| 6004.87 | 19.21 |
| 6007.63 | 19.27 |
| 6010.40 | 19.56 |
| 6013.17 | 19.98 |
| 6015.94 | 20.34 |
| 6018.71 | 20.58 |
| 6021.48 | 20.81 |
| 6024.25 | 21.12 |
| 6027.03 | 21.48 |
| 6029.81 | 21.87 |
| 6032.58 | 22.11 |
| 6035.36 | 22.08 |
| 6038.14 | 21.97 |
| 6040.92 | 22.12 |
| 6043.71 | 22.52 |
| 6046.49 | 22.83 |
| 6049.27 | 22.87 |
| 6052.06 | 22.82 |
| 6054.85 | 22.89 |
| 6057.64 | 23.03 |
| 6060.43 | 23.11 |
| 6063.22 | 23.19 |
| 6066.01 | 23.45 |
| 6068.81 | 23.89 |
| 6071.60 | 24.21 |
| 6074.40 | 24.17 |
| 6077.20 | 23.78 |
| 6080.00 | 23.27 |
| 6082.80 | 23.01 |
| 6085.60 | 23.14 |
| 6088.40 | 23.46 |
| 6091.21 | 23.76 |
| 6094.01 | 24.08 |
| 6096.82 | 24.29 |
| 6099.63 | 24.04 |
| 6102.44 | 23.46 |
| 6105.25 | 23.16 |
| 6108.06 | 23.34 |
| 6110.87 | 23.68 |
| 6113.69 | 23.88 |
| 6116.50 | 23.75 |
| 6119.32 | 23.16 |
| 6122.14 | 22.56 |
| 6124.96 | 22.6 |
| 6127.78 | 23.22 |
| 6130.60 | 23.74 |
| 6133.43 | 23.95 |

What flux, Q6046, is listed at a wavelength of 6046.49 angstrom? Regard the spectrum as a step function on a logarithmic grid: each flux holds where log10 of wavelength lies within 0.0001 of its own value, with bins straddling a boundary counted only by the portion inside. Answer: 22.83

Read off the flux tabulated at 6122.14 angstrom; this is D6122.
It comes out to 22.56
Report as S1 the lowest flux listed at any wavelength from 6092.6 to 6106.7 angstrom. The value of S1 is 23.16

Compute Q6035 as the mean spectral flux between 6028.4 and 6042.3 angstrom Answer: 22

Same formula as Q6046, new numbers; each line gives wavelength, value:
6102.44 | 23.46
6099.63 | 24.04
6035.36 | 22.08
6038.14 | 21.97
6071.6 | 24.21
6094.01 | 24.08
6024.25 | 21.12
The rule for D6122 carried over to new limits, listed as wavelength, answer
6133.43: 23.95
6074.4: 24.17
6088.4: 23.46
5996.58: 20.12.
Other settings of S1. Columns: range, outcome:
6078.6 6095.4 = 23.01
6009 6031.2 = 19.56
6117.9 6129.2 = 22.56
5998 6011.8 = 19.21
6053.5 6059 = 22.89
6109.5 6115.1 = 23.68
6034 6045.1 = 21.97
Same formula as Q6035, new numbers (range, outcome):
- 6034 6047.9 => 22.3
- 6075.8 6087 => 23.3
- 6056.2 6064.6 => 23.1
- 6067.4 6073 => 24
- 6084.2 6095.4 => 23.6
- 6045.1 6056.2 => 22.9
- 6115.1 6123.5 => 23.1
